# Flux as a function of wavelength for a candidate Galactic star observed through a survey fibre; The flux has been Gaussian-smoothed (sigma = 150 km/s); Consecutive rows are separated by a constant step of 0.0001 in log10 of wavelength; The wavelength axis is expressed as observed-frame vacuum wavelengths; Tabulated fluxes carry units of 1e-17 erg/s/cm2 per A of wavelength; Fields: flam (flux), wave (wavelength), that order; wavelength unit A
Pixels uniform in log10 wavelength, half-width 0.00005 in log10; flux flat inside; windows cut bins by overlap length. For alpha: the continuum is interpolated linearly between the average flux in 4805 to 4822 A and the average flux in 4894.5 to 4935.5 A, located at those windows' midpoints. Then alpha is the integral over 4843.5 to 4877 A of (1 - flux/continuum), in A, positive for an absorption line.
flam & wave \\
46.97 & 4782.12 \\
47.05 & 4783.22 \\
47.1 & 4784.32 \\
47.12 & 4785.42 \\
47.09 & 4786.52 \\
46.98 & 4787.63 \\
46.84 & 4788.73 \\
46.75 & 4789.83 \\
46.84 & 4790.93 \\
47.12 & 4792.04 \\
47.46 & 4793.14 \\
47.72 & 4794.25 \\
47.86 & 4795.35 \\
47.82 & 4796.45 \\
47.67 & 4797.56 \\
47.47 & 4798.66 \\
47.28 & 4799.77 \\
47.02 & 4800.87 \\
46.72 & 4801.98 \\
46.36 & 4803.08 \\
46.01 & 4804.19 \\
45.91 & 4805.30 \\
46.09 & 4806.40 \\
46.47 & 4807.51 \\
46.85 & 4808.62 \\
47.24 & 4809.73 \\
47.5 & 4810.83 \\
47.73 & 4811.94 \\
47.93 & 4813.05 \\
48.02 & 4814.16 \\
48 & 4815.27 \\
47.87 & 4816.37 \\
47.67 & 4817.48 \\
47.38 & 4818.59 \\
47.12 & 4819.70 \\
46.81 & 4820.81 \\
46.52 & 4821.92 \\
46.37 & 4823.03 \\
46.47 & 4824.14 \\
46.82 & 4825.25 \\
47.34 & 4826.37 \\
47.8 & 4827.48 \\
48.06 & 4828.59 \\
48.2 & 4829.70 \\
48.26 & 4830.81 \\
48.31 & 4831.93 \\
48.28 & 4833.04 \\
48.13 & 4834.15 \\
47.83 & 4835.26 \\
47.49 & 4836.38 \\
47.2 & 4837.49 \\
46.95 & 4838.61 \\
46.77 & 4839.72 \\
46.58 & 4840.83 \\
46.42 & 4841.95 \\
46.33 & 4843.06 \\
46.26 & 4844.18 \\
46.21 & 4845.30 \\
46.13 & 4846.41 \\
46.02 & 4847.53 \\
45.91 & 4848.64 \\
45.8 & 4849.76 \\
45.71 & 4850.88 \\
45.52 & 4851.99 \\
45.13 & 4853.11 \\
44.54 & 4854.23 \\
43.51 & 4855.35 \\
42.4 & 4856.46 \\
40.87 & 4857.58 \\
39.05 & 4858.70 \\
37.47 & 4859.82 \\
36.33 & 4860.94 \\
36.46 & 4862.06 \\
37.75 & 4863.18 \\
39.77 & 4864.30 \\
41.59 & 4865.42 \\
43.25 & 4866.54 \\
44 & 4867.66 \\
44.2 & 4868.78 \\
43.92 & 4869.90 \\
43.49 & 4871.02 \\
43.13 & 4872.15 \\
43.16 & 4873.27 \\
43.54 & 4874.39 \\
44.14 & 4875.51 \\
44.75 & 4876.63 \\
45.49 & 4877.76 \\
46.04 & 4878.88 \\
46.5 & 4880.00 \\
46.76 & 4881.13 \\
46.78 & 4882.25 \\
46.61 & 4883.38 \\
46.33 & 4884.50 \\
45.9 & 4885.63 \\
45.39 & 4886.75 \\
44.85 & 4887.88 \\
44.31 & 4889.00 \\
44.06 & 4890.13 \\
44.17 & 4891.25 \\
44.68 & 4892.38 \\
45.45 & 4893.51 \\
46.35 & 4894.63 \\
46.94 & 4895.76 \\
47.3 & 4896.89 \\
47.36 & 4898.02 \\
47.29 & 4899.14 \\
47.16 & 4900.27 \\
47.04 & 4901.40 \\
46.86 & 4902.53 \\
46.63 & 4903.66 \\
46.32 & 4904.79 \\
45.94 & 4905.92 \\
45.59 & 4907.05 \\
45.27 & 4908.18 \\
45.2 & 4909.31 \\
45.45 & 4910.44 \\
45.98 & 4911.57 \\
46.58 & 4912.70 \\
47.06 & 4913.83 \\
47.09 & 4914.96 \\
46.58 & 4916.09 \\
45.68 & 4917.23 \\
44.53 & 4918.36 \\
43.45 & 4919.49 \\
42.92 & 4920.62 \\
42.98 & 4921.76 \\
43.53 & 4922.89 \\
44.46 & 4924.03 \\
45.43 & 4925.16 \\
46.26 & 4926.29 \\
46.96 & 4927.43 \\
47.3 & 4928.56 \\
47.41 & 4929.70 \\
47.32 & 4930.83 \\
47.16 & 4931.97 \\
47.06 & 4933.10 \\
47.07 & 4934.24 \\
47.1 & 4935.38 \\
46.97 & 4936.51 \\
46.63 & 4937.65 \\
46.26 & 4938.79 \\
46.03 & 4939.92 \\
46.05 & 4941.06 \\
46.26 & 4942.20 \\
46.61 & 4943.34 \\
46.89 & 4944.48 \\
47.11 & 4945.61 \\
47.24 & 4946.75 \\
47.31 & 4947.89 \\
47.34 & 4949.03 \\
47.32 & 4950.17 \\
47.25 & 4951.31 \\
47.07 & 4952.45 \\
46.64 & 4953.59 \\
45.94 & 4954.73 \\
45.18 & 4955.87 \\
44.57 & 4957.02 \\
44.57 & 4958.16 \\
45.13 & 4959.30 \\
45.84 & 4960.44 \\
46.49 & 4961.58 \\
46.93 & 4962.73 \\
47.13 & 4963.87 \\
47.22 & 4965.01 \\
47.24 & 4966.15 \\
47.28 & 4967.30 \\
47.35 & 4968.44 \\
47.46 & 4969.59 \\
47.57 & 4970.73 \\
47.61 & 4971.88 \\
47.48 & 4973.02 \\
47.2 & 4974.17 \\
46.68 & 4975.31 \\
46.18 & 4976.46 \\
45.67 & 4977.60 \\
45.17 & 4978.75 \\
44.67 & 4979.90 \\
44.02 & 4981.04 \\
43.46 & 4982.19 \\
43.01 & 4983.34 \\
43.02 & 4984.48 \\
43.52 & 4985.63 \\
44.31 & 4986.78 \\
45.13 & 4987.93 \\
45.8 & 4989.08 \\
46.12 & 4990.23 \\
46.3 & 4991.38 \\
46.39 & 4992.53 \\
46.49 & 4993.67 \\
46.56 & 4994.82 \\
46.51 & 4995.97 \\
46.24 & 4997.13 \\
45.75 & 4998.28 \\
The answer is 2.7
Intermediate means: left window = 47.2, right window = 46.1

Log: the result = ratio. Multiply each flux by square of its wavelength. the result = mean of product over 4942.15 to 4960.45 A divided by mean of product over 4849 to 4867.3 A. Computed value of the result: 1.16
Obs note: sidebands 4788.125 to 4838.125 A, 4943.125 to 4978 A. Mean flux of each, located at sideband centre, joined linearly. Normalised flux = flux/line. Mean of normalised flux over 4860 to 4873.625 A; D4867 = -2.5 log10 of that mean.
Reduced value 0.14 mag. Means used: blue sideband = 47.3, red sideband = 46.7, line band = 41.3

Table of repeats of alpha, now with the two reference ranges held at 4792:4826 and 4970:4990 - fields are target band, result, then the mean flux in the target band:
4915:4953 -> -0.34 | 46.2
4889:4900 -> 0.08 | 45.9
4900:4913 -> 0.00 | 46.1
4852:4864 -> 1.56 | 40.6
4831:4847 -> -0.09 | 47.1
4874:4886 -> 0.17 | 45.7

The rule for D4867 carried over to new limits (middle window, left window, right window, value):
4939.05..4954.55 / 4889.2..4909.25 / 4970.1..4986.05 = -0.03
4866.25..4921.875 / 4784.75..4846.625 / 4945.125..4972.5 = 0.03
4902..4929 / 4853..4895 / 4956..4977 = -0.02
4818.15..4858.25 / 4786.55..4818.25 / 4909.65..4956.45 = 0.01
